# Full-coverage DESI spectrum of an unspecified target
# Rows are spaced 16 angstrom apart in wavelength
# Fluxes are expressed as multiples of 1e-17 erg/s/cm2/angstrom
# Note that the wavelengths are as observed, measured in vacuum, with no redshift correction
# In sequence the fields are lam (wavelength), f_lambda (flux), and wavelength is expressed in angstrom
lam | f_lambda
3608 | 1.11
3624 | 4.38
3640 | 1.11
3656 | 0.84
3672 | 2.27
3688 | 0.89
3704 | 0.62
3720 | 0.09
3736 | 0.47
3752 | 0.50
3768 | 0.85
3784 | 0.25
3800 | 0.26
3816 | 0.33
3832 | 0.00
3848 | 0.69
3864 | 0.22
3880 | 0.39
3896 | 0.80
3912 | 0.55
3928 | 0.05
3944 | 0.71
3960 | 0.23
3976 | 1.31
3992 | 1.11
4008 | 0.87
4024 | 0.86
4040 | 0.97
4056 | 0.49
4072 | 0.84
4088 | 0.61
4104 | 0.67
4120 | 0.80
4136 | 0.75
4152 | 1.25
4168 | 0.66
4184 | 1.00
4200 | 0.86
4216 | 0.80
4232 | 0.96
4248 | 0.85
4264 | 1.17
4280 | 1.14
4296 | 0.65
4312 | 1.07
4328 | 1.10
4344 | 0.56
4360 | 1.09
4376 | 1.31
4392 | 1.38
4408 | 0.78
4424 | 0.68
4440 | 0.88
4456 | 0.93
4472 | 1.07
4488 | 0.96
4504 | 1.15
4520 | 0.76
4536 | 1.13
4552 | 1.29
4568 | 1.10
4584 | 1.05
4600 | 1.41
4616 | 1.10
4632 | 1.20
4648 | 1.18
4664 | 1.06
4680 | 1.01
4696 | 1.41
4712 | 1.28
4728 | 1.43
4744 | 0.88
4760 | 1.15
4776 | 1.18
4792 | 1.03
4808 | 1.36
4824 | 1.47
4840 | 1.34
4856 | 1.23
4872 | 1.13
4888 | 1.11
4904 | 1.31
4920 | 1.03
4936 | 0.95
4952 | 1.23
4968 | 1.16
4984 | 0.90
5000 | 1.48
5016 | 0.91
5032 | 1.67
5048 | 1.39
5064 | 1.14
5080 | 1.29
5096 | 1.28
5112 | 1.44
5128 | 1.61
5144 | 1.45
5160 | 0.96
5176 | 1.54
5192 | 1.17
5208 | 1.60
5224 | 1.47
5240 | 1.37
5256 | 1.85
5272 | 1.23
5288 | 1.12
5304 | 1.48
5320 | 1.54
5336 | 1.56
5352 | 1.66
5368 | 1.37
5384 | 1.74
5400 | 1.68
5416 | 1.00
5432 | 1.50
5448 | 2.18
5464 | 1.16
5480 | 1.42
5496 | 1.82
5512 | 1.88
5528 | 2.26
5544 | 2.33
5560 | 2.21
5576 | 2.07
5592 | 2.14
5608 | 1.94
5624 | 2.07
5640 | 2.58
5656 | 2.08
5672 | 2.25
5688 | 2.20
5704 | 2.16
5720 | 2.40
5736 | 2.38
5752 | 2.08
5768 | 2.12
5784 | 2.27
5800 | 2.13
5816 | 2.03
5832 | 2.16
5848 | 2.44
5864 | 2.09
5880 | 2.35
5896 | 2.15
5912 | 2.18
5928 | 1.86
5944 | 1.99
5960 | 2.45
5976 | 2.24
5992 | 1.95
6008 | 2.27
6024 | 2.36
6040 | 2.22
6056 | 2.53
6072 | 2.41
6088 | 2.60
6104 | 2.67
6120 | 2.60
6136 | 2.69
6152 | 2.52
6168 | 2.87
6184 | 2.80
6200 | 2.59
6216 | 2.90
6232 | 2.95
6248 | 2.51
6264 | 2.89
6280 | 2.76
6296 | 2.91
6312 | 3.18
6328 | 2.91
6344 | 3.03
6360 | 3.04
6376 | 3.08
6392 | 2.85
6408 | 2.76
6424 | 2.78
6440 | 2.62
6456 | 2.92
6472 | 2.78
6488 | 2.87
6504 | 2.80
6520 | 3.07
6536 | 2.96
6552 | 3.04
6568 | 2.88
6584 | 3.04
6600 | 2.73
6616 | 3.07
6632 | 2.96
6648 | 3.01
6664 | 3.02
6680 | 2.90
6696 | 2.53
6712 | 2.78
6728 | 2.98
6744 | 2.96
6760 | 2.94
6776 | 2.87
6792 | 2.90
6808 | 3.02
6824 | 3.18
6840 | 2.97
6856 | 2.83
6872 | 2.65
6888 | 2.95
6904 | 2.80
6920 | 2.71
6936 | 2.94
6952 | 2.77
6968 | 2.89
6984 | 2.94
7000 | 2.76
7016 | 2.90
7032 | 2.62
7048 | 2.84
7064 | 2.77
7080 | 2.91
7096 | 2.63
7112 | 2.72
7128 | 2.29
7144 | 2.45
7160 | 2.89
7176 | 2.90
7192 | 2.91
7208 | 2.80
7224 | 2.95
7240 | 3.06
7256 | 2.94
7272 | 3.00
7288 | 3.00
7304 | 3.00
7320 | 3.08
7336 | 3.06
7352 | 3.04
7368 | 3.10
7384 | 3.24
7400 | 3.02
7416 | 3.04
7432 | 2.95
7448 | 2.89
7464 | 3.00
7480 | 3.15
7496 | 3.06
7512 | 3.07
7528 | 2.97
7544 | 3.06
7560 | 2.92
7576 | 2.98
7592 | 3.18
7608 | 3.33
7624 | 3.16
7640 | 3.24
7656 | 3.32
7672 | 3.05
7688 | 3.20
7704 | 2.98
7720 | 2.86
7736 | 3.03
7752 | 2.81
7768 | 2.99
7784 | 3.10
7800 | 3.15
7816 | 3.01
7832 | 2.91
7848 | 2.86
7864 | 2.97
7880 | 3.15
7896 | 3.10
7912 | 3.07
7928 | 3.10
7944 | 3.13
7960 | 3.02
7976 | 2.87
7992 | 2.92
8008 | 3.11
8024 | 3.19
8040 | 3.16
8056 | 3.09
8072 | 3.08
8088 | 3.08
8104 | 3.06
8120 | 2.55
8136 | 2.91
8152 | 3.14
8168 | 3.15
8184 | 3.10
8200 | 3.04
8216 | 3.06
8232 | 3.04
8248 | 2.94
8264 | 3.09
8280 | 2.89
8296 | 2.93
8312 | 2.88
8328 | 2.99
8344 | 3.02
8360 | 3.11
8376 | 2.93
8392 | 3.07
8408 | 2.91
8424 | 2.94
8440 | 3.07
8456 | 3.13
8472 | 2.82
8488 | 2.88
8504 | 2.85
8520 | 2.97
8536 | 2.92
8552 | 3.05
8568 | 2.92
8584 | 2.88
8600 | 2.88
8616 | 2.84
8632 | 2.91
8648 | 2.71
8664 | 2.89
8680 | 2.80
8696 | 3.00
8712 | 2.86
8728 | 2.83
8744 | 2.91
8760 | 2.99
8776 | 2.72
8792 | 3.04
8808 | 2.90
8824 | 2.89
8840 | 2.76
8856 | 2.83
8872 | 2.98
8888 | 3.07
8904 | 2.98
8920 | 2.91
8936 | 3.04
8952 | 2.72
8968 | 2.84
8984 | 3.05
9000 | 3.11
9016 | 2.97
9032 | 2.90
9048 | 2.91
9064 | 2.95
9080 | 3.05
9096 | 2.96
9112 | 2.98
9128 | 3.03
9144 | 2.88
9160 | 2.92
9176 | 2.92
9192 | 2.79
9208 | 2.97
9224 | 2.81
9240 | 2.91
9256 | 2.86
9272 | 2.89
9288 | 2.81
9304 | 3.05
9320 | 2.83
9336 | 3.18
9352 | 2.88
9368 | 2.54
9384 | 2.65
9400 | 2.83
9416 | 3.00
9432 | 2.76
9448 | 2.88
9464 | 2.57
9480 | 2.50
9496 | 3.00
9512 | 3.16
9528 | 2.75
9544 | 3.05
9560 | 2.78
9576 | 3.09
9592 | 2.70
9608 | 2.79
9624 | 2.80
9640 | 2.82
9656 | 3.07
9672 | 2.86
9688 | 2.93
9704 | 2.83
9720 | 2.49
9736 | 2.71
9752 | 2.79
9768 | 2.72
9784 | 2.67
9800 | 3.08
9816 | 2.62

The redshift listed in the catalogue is 0.38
